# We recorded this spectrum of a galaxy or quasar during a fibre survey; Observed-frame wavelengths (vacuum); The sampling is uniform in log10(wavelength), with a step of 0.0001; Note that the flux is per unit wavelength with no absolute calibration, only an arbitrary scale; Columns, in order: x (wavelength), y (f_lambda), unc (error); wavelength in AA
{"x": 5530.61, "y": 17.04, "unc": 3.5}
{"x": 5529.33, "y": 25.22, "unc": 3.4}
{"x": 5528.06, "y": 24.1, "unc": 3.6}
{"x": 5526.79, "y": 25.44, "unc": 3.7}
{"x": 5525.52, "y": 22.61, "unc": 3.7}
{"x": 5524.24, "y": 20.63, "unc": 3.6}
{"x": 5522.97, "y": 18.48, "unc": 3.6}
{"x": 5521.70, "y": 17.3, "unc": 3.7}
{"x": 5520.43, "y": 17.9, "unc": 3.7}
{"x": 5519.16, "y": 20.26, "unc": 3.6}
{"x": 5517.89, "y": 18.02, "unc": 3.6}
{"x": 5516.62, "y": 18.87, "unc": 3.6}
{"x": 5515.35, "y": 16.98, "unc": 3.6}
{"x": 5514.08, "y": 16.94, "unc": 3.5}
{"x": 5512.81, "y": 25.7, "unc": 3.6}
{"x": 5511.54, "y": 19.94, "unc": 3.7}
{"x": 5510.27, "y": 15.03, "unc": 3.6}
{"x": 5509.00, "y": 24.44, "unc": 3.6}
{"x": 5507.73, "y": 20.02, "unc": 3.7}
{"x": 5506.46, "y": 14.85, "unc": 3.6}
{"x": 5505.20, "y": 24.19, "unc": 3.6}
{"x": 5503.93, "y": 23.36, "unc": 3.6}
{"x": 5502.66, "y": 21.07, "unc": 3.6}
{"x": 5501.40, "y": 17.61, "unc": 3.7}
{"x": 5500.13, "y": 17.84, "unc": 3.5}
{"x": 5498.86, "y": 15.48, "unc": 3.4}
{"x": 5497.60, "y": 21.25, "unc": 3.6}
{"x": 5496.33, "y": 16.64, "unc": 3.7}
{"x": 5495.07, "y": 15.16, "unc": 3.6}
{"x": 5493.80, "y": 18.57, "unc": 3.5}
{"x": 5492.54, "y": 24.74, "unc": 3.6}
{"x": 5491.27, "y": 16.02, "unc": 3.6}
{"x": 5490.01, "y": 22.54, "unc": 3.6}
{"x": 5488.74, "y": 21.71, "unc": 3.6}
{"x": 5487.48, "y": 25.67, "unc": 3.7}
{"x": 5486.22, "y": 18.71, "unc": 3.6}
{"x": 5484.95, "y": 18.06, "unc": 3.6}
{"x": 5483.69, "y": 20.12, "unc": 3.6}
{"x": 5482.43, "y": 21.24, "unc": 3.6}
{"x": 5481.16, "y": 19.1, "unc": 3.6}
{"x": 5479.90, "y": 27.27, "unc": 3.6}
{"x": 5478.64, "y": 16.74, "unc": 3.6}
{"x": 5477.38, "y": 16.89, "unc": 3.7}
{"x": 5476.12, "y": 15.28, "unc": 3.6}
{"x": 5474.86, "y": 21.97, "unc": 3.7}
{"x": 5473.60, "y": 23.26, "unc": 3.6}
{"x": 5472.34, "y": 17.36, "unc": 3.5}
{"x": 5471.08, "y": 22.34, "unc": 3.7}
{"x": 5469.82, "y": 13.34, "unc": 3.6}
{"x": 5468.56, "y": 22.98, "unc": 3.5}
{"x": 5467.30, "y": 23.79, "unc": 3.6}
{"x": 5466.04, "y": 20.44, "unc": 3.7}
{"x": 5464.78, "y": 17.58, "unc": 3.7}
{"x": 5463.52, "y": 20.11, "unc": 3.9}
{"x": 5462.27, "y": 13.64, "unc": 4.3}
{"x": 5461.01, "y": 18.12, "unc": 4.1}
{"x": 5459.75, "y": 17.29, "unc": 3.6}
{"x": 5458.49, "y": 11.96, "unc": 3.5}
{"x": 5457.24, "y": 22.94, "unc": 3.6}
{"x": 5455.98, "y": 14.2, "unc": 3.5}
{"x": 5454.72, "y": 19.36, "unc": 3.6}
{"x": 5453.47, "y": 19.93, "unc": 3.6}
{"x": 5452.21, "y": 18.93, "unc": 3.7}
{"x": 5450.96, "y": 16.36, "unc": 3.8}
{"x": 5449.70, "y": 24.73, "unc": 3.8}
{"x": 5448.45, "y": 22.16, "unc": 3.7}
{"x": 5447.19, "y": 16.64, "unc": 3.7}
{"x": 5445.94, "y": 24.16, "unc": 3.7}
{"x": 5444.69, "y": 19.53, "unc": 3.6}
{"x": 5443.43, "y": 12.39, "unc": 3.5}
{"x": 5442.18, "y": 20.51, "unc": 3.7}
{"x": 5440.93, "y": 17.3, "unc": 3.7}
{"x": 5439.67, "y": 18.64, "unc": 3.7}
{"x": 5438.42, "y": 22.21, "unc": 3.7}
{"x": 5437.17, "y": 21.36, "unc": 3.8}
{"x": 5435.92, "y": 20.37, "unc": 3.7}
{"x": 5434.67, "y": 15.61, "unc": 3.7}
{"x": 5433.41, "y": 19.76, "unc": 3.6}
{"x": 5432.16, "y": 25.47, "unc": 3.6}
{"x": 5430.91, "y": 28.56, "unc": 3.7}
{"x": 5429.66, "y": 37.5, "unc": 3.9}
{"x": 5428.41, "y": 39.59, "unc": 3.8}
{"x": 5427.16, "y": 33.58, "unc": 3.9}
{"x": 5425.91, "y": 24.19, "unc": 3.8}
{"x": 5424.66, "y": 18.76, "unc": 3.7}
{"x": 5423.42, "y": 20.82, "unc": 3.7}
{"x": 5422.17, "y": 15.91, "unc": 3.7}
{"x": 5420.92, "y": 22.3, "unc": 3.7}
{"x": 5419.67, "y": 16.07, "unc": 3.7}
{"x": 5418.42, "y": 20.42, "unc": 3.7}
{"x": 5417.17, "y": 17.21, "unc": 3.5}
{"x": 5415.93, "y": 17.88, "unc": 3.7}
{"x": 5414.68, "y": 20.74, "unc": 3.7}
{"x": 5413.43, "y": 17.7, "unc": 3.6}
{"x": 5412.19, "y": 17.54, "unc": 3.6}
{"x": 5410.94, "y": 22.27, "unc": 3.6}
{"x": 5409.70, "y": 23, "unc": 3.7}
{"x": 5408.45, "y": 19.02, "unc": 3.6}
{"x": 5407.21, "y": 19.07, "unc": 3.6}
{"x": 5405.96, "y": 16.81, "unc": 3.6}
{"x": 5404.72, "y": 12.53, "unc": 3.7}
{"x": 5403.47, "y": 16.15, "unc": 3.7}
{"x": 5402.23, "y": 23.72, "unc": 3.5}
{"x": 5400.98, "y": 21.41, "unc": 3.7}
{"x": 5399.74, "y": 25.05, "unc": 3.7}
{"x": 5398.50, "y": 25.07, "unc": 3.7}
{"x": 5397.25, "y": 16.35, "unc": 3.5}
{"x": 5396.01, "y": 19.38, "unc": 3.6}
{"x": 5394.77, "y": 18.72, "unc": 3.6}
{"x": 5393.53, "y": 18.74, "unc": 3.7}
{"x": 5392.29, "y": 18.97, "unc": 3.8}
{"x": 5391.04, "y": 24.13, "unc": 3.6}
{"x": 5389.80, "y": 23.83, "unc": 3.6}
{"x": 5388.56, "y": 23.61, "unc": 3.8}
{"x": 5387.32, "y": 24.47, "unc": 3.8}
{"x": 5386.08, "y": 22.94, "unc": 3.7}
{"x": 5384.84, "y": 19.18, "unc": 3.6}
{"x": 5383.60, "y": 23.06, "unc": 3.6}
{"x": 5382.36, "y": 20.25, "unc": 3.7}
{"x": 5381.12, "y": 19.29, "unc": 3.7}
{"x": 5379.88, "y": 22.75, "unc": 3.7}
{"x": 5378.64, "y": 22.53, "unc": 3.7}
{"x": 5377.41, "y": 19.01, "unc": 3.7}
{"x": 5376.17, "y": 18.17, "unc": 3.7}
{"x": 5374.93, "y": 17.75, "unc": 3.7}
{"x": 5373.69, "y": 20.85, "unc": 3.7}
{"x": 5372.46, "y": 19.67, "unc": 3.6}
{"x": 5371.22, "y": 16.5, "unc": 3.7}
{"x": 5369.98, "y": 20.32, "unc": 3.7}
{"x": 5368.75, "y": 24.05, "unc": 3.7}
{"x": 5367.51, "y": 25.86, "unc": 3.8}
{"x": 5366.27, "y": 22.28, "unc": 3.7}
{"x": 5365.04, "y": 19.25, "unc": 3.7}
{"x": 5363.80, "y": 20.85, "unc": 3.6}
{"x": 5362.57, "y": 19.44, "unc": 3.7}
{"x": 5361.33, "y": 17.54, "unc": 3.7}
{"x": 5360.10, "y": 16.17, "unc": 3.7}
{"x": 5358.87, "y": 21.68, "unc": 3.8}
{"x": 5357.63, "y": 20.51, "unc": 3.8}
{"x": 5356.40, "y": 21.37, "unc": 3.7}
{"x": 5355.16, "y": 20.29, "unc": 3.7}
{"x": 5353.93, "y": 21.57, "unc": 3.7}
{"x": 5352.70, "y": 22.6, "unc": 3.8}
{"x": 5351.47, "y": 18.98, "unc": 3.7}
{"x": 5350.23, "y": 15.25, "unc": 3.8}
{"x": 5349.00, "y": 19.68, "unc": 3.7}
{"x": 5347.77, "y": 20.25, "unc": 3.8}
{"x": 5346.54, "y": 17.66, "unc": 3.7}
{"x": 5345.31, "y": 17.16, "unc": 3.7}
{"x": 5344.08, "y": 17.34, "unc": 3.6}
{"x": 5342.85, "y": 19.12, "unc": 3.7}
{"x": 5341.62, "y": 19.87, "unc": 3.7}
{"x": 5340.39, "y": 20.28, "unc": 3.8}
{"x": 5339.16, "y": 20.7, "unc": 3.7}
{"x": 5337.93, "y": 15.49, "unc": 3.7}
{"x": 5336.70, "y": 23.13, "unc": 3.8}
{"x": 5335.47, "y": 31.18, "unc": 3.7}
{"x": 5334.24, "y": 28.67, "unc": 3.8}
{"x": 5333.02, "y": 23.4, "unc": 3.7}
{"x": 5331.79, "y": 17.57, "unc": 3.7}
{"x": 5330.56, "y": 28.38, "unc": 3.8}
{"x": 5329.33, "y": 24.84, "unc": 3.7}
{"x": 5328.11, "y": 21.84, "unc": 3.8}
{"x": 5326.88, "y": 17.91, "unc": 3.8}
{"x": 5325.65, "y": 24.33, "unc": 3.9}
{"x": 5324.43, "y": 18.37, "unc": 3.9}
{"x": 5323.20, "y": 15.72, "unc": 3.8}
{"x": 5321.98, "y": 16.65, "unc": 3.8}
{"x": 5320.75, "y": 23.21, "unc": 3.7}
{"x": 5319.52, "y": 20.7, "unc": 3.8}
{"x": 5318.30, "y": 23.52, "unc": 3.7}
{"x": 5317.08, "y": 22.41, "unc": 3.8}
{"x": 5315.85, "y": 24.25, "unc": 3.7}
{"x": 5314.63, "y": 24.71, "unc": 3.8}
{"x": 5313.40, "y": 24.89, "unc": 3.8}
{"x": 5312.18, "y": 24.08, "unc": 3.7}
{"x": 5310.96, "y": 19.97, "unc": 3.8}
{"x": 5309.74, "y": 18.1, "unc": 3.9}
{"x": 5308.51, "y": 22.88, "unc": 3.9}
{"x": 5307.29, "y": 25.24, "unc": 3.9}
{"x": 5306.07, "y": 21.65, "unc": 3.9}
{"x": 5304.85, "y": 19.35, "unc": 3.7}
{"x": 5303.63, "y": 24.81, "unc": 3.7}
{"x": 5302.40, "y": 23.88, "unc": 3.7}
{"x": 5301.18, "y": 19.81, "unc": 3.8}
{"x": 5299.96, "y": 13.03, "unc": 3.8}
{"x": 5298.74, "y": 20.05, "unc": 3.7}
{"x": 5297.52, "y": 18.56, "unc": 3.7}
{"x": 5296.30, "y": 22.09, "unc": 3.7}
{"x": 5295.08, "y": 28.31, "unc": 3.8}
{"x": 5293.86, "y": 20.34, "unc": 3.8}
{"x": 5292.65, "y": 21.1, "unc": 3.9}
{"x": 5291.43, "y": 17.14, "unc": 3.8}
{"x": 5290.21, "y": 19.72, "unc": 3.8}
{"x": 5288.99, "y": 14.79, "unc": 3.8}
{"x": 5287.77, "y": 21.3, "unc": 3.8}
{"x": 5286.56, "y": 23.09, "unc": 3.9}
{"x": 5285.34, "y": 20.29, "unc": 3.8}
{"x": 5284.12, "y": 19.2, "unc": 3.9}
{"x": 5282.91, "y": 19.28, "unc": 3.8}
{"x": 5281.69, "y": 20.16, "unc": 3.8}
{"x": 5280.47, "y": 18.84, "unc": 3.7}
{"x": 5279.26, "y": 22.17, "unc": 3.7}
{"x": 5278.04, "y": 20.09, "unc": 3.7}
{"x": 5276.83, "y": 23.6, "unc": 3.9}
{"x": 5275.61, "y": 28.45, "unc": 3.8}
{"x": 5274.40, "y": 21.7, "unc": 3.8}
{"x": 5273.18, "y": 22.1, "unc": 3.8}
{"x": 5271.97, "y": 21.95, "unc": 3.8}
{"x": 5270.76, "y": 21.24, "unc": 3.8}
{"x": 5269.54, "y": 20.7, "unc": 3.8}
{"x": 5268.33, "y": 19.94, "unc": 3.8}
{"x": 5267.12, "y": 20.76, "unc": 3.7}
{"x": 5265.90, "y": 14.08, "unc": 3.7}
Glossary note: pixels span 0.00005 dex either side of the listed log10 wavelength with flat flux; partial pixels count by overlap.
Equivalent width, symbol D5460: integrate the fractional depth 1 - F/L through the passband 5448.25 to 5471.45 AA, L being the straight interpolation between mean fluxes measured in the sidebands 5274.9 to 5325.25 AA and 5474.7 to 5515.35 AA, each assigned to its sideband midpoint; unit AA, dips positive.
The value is 1.3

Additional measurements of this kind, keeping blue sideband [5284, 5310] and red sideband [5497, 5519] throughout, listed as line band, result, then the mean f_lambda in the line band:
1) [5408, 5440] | -3.56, 22.2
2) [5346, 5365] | 0.75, 19.6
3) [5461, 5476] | 0.19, 19.5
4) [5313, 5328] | -0.55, 21.3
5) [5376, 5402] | -1.51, 21.4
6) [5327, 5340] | -1.73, 23.2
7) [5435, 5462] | 1.32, 18.9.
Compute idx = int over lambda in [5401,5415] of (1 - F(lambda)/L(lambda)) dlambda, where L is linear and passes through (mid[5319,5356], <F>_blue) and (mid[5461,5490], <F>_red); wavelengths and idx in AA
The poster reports 0.9 AA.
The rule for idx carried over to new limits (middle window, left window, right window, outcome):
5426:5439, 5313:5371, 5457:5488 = -4.2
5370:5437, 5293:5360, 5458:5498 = -3.1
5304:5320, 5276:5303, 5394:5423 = -1.8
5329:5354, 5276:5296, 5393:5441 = -0.1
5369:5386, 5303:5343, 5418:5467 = 1.1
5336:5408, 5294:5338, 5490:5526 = 3.8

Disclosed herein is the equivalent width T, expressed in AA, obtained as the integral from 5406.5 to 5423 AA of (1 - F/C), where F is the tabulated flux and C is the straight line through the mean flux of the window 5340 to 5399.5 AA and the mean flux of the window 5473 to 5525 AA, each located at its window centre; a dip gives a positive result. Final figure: 0.8 AA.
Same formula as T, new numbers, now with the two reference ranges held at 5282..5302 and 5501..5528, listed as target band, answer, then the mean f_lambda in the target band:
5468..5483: 0.2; 19.8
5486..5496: -0.1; 20.4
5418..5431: -3.3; 25.2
